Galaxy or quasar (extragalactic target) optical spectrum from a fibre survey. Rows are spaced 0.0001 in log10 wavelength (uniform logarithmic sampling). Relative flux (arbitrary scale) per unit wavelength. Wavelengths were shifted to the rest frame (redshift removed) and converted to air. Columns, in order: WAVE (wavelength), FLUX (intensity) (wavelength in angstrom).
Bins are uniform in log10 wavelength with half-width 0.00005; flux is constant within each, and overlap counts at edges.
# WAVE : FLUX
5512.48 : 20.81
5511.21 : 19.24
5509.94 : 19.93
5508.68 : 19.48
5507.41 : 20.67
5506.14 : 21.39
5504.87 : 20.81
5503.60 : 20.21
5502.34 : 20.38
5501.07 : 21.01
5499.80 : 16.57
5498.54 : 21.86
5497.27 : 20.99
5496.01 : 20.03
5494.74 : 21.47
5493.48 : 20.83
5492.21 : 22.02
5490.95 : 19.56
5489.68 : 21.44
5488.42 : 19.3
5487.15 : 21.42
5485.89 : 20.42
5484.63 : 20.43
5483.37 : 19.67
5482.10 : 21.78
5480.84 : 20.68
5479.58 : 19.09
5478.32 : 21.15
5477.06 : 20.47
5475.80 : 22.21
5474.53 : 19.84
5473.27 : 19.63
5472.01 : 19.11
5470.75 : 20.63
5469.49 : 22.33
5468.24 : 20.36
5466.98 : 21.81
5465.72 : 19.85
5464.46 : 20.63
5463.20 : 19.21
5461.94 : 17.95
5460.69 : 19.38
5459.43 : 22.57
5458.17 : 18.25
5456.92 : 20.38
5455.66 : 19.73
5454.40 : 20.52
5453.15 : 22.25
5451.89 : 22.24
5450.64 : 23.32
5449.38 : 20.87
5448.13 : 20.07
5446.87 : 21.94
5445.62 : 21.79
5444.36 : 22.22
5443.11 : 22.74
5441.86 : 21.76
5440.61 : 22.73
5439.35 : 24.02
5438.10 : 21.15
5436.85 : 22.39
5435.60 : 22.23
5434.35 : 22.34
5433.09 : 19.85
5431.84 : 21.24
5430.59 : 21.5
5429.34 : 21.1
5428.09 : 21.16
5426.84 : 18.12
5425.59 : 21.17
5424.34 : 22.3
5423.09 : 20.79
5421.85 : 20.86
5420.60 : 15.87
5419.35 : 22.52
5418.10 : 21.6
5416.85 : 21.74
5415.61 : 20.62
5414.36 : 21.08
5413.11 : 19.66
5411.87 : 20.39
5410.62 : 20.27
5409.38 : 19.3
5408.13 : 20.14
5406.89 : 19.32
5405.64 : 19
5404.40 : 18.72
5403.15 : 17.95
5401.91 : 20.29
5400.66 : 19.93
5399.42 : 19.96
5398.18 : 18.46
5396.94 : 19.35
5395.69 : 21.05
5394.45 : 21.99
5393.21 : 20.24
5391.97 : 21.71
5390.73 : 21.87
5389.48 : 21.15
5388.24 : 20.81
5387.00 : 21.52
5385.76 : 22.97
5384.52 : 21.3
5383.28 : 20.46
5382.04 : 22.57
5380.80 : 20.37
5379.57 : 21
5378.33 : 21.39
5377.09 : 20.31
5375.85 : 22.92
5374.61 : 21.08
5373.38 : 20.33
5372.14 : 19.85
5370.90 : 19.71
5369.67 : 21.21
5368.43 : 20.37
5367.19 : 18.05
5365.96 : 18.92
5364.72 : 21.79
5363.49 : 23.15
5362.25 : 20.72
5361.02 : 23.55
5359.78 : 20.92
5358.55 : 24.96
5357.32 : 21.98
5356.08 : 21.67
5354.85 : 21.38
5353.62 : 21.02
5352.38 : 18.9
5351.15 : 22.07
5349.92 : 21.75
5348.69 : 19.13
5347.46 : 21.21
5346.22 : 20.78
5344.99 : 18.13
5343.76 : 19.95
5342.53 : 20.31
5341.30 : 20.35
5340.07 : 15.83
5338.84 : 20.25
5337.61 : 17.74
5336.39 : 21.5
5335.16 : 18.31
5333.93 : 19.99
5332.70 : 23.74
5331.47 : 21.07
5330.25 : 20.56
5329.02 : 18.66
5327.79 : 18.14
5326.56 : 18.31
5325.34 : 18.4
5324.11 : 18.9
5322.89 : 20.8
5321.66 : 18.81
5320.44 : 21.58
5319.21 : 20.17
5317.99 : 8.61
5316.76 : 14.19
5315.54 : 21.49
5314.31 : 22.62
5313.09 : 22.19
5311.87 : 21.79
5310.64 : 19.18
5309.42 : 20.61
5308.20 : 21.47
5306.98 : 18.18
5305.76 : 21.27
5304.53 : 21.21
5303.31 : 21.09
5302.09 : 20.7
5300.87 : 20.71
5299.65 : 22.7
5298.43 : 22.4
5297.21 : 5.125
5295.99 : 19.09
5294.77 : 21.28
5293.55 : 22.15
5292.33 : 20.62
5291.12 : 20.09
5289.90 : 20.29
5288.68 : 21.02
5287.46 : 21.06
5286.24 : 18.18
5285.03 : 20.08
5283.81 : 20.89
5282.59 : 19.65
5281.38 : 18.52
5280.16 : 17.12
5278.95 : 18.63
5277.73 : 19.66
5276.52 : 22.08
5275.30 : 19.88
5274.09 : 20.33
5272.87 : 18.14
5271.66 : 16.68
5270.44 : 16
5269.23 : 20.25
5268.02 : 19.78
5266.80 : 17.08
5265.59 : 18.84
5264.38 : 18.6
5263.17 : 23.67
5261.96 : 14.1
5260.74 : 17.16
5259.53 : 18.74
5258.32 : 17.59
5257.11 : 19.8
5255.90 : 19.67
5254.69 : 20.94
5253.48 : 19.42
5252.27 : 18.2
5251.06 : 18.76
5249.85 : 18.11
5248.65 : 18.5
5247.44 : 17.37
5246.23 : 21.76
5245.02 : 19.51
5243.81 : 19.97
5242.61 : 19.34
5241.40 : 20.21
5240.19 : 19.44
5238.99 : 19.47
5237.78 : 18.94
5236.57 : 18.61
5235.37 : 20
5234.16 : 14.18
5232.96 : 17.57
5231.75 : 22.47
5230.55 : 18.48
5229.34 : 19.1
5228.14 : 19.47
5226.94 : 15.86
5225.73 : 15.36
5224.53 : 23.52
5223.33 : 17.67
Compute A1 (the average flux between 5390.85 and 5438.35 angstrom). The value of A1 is 20.5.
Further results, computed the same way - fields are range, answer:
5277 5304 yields 19.6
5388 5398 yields 20.9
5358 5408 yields 20.8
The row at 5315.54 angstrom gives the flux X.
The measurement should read 21.49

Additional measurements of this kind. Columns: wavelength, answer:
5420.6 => 15.87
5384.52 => 21.3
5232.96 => 17.57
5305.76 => 21.27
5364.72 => 21.79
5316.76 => 14.19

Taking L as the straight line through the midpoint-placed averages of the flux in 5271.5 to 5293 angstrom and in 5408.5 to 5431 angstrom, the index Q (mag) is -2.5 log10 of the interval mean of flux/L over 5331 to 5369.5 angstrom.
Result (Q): -0.03 mag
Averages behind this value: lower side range 19.7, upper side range 20.5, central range 20.6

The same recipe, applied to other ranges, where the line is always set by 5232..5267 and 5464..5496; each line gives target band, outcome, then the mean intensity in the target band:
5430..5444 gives -0.09 mag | 22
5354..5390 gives -0.08 mag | 21.3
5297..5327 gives -0.01 mag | 19.5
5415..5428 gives -0.02 mag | 20.6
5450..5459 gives -0.03 mag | 21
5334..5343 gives 0.02 mag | 19.2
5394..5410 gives 0.02 mag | 19.6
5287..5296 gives -0.09 mag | 20.8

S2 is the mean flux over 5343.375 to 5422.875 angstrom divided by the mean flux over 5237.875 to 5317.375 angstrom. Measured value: 1.06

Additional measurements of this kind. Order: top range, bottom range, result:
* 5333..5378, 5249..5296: 1.07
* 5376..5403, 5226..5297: 1.09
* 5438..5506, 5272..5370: 1.04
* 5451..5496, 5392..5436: 1.01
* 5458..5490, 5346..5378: 0.97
